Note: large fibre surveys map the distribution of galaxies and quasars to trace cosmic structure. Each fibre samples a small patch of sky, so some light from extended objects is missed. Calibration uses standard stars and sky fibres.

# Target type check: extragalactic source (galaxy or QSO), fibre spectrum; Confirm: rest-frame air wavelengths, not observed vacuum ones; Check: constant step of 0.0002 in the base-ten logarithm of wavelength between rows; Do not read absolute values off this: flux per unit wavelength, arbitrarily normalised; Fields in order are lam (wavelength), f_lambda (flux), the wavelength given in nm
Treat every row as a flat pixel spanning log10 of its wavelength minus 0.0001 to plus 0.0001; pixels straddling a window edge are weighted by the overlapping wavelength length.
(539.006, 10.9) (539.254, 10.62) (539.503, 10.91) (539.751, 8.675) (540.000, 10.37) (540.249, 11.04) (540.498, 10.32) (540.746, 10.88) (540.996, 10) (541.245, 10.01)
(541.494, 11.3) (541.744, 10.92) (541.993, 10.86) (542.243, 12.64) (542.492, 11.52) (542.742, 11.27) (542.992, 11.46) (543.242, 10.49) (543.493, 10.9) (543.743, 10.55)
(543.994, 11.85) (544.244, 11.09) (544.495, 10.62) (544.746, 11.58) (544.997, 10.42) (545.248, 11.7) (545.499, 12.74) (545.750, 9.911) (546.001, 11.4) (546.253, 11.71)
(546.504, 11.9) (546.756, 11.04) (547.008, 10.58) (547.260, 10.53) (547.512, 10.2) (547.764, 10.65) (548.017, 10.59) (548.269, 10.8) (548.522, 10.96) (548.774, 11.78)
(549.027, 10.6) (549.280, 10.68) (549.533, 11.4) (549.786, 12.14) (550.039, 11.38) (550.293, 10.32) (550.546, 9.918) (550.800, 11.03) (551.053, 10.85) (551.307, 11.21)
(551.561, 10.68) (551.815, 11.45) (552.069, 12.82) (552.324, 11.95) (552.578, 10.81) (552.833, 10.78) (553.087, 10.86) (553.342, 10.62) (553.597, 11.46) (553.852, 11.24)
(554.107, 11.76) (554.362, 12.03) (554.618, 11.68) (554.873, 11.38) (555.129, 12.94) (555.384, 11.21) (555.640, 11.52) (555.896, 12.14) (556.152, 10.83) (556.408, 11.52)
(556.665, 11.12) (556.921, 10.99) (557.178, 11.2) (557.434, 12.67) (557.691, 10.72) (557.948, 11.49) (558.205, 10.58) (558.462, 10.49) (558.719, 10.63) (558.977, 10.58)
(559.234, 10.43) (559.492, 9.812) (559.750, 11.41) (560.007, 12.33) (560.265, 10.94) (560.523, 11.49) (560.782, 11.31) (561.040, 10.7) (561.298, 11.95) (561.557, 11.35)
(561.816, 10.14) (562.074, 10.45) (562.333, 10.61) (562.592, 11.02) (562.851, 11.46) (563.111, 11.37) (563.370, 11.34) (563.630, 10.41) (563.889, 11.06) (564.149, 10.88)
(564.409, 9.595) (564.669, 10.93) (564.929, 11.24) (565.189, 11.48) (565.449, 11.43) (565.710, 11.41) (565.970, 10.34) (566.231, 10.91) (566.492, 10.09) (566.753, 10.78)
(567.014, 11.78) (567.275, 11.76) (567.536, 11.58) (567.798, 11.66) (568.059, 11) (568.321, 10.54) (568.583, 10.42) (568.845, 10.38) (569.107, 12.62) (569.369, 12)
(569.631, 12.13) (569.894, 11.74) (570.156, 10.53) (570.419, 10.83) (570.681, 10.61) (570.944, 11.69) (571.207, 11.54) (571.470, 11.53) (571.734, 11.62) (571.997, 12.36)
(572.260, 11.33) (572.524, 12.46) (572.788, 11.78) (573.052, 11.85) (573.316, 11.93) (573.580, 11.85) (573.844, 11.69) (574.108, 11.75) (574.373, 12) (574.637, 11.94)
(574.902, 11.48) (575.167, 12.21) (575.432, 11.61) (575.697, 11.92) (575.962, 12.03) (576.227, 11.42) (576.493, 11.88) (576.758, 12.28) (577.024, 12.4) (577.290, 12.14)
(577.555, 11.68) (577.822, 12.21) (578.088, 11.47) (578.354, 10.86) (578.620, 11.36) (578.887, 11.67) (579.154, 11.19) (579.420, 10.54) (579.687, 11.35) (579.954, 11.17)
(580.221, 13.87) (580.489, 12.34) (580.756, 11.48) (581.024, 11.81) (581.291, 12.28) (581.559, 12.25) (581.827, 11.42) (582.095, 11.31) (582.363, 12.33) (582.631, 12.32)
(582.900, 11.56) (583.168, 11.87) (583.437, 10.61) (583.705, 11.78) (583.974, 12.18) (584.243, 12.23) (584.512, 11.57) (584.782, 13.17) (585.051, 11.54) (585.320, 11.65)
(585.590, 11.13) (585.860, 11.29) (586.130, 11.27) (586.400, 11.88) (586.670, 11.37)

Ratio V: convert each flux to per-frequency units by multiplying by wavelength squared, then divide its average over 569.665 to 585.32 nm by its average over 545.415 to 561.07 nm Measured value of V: 1.15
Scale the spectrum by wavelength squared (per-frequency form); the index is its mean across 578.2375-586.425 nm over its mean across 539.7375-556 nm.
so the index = 1.2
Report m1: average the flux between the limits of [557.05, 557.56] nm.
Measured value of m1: 11.9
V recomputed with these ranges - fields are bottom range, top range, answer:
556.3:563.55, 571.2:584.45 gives 1.14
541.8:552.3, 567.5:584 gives 1.16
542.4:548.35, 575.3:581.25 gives 1.20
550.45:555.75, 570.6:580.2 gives 1.12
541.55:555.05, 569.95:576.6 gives 1.14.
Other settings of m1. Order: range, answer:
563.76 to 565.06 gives 10.7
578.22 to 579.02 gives 11.3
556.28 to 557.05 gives 11.2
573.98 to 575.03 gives 11.8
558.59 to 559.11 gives 10.6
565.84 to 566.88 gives 10.5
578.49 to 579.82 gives 11.2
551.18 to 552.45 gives 11.6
